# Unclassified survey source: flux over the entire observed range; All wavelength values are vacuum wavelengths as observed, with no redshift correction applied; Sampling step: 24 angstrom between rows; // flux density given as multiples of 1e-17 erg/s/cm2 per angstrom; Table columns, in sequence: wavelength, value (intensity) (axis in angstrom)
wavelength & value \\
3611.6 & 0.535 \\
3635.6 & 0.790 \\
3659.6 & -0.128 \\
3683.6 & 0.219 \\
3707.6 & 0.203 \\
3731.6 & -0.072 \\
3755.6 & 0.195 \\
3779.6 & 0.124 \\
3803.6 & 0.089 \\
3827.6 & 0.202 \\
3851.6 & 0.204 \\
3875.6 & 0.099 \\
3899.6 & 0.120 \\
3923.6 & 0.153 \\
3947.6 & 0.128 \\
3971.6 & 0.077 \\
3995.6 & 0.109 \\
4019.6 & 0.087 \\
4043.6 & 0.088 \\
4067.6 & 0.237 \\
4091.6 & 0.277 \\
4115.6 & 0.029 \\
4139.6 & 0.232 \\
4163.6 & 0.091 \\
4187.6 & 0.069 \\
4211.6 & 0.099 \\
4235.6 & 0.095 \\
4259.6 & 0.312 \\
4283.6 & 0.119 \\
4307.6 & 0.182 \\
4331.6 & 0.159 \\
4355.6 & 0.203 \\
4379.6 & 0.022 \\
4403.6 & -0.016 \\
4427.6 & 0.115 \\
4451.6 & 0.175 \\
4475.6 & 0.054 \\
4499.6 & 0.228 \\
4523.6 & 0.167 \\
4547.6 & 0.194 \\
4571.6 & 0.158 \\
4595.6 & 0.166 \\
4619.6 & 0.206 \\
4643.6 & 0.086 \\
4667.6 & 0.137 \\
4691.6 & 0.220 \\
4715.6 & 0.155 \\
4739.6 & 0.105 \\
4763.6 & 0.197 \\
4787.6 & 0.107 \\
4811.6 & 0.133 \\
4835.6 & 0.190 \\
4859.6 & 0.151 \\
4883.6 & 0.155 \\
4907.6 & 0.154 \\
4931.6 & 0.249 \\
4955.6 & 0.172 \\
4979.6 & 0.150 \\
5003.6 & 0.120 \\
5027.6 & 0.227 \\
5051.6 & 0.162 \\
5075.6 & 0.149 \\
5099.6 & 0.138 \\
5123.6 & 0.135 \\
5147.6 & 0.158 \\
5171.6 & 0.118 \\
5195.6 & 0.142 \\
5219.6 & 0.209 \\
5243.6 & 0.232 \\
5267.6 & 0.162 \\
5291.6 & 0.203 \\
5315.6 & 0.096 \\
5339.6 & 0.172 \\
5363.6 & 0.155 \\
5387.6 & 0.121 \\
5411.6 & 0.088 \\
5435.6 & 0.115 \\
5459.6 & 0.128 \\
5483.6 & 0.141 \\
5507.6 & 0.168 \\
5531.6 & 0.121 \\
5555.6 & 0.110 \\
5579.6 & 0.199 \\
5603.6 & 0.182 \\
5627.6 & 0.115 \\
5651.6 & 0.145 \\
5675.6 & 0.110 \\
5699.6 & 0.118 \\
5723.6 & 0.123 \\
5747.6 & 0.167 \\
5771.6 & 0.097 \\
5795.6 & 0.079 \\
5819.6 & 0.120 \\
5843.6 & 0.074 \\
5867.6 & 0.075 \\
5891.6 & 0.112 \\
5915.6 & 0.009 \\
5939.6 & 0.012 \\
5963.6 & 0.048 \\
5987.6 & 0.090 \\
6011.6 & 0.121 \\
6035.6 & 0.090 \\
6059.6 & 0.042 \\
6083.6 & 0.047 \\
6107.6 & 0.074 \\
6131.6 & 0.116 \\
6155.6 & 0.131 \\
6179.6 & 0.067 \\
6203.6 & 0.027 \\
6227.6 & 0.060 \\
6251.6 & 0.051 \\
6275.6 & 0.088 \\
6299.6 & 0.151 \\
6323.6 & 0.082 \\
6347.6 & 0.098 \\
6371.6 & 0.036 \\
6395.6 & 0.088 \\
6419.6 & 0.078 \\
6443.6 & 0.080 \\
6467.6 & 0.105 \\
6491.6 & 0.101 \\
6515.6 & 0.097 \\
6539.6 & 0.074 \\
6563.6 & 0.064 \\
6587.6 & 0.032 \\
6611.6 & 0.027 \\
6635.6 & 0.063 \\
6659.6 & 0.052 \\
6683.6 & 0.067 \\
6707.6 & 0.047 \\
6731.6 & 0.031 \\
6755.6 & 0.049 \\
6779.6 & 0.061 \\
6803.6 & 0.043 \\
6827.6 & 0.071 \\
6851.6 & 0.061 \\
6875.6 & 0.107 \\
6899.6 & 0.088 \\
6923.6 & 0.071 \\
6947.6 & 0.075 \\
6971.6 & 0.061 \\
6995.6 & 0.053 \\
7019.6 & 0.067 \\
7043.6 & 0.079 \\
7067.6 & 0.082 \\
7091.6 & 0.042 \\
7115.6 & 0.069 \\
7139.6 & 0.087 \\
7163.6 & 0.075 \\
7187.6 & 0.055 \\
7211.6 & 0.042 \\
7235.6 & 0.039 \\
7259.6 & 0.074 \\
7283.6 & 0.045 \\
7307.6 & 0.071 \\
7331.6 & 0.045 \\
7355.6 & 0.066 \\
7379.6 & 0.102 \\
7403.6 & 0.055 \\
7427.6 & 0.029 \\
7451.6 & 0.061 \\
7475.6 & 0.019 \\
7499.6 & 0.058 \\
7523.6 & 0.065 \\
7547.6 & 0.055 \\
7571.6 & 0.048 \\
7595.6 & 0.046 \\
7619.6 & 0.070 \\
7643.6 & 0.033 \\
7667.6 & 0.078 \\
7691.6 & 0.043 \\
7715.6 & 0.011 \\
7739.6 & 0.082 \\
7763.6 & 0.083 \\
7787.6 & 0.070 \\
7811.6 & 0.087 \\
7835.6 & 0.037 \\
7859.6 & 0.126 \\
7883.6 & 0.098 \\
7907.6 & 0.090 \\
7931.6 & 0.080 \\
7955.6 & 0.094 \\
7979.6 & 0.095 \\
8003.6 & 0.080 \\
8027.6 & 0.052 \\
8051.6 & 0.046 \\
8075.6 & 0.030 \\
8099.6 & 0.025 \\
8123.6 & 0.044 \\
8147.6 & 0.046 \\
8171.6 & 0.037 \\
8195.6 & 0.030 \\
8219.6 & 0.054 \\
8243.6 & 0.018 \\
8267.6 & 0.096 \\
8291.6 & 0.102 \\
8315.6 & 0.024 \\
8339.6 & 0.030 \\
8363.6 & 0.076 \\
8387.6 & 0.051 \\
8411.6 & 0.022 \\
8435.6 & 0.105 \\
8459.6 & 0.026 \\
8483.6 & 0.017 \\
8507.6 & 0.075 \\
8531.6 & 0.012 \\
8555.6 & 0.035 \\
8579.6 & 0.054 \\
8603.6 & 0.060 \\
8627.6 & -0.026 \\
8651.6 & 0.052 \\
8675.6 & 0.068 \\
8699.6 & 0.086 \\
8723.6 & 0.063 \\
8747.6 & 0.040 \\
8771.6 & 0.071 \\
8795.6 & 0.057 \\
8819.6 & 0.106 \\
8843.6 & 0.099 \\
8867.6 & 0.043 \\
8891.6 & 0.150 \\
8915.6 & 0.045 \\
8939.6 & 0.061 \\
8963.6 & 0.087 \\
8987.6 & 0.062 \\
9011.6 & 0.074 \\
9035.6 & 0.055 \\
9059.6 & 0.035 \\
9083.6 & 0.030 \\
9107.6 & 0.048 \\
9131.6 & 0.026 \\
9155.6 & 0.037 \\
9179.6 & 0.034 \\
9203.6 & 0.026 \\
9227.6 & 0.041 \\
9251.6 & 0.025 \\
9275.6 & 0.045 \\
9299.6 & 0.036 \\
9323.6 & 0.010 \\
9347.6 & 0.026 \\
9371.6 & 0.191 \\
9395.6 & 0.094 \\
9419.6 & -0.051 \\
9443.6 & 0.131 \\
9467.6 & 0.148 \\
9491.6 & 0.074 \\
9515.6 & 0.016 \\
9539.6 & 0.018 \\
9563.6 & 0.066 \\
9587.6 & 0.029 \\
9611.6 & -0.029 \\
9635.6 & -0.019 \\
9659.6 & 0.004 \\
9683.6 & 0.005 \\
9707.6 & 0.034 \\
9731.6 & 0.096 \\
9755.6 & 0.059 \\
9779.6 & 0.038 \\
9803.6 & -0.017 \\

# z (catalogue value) 0.50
